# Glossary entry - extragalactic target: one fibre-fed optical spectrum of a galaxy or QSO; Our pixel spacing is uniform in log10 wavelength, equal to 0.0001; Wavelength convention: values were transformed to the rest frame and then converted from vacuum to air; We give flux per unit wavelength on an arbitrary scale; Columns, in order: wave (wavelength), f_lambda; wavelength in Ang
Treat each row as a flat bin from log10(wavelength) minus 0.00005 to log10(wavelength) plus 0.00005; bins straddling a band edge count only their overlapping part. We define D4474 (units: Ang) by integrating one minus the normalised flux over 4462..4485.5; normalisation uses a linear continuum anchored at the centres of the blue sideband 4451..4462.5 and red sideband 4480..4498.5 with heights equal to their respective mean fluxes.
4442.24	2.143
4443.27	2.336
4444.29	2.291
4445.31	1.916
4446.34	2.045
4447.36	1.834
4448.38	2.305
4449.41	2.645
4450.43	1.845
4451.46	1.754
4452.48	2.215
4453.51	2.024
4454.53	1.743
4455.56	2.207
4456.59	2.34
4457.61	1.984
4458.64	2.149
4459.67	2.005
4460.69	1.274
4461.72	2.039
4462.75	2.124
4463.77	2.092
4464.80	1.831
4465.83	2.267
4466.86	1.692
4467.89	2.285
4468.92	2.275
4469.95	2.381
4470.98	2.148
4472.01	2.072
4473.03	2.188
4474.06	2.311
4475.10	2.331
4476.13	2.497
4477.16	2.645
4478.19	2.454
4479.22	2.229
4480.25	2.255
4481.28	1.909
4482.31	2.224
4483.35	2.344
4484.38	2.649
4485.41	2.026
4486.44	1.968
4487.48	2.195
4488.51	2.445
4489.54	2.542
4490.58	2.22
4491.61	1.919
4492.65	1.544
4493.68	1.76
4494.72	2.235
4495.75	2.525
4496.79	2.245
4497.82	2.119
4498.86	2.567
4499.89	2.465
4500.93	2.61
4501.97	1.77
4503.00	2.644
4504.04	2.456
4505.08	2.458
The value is -1.6 Ang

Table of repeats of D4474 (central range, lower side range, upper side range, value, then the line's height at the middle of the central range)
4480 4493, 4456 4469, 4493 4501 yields 0.1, 2.2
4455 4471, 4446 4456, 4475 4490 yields 0.7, 2.16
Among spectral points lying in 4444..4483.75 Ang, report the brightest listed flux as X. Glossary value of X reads 2.645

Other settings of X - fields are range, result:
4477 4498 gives 2.649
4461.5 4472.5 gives 2.381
